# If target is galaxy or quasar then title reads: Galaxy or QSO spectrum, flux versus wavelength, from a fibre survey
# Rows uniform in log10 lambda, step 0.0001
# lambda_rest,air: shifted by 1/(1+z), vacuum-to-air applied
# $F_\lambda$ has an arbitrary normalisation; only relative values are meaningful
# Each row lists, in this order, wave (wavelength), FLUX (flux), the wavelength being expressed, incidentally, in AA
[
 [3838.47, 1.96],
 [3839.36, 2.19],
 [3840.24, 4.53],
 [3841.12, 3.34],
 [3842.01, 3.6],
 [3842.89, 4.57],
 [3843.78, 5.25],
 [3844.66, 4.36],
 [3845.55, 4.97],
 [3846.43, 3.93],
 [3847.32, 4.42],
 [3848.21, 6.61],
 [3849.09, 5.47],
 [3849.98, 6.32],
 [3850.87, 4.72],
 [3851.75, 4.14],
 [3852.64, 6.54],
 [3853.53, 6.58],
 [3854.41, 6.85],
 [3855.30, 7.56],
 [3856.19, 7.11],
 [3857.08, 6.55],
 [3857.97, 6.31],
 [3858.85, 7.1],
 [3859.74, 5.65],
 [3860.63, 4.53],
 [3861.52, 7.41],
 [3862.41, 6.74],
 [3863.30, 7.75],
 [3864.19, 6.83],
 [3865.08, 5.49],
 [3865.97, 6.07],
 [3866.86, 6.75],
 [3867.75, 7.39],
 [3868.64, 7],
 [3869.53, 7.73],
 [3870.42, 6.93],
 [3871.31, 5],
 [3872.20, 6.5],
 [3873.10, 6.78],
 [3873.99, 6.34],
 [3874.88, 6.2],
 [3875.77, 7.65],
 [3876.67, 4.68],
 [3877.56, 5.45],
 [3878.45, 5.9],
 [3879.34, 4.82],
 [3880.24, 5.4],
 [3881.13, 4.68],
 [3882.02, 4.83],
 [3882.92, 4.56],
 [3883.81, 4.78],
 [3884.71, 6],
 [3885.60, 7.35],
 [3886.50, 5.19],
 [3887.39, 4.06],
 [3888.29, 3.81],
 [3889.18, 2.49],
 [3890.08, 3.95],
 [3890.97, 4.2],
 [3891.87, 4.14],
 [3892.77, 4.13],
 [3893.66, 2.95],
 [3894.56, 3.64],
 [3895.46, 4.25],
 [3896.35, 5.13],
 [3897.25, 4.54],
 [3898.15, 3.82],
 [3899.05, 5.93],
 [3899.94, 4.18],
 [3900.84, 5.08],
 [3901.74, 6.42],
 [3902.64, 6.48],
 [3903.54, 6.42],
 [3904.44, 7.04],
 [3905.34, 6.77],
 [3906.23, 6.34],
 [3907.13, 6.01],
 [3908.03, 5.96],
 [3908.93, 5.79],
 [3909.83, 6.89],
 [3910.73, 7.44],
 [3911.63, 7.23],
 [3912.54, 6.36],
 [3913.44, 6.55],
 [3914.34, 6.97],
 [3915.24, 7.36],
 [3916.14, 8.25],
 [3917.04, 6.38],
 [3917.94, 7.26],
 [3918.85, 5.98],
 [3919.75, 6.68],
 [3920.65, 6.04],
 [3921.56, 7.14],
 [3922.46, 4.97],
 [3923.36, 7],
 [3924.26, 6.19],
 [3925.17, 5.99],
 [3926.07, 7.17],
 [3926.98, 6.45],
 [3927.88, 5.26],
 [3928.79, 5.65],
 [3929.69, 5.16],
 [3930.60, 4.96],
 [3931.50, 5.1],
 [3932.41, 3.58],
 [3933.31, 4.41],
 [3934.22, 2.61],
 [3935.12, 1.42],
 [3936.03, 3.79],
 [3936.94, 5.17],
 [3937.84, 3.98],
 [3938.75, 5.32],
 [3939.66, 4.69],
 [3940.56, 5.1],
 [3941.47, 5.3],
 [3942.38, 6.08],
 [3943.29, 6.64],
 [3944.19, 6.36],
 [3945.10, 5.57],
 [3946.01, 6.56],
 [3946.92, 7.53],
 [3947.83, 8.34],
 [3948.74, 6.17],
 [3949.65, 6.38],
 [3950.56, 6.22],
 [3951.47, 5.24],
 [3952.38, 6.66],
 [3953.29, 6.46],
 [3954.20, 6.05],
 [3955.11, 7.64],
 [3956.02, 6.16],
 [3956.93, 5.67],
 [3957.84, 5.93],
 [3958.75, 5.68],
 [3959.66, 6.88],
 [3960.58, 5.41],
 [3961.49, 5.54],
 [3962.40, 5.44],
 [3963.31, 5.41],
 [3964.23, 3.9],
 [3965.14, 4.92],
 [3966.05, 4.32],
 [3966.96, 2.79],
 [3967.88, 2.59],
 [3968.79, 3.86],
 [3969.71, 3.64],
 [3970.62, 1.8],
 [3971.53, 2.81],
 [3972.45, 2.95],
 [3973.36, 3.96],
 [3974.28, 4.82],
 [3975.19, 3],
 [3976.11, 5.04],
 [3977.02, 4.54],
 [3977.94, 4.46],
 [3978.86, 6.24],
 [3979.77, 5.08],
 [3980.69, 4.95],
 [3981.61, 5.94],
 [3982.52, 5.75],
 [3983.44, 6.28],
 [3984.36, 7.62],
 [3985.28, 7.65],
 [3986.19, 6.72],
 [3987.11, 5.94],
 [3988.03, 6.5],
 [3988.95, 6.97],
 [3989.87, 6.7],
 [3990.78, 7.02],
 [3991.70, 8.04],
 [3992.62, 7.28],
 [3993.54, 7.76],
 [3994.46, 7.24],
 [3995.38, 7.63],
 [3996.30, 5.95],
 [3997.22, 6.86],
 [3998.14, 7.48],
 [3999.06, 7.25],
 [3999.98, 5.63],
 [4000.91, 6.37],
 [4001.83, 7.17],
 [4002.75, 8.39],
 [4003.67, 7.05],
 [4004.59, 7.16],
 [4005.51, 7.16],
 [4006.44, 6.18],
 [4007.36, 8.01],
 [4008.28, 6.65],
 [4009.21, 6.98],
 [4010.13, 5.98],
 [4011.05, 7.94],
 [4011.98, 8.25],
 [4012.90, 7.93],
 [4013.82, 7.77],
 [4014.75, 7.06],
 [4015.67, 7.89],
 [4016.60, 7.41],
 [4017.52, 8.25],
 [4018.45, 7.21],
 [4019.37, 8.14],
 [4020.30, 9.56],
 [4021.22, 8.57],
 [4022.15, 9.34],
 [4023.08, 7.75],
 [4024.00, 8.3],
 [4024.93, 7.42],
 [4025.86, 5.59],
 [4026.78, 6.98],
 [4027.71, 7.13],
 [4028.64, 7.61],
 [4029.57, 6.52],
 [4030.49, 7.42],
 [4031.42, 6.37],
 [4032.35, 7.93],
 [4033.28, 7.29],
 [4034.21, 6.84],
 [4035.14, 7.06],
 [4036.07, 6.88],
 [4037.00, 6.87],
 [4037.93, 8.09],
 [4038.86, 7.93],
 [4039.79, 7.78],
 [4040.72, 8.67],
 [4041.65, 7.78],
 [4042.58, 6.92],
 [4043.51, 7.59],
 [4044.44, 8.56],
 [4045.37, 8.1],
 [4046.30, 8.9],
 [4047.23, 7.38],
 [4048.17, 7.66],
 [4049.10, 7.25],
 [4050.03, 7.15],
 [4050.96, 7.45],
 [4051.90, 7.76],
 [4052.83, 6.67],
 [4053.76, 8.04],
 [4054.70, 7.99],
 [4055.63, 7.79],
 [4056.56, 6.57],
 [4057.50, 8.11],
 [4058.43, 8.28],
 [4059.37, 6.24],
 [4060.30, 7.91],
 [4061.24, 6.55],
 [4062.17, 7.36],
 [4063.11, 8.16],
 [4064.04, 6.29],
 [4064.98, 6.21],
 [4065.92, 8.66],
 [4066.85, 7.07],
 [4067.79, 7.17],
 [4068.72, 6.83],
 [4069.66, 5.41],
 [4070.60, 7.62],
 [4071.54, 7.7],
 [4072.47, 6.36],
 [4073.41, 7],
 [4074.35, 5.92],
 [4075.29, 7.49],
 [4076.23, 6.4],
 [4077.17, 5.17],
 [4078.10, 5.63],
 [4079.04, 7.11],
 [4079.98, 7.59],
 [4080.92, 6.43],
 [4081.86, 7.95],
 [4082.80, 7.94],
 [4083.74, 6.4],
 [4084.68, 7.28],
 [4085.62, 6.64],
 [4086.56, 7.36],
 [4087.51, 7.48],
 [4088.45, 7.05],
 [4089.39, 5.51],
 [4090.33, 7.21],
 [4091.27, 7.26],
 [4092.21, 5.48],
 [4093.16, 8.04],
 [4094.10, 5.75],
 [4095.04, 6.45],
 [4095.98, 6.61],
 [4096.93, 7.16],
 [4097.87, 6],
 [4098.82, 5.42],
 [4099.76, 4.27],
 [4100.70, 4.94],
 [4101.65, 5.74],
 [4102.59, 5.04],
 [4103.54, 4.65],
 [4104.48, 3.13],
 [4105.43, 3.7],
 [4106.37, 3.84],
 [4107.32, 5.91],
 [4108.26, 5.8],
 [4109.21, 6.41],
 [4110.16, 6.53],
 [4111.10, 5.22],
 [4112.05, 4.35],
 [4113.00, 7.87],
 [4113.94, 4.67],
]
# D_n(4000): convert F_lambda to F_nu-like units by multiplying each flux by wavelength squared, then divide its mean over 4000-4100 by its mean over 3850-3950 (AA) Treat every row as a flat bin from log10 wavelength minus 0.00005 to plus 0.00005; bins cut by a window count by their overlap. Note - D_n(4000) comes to 1.35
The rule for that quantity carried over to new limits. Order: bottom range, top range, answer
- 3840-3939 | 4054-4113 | 1.27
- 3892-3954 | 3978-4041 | 1.31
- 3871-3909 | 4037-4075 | 1.54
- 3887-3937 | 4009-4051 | 1.48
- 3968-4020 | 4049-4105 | 1.10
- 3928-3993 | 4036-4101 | 1.39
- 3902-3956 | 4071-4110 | 1.12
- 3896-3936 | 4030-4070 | 1.36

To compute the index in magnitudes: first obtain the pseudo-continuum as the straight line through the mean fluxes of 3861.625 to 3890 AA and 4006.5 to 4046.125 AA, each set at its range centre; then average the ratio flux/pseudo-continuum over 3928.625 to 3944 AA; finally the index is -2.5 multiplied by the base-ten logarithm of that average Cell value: 0.37 mag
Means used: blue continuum 5.84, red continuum 7.58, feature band 4.66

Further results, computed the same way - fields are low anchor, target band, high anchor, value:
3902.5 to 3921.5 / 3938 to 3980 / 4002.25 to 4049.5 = 0.32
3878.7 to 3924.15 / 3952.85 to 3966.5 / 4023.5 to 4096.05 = 0.09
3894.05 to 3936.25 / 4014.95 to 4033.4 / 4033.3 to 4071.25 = -0.08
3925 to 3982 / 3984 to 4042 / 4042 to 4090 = -0.18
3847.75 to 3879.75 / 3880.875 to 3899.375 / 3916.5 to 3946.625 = 0.32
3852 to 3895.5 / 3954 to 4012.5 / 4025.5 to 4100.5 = 0.10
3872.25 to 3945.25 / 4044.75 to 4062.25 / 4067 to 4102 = -0.18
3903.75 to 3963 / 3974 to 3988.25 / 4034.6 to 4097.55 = 0.14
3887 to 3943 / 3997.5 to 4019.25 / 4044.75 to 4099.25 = -0.14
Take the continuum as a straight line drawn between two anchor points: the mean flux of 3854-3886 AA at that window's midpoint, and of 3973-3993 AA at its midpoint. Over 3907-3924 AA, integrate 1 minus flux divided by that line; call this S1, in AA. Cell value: -1.5 AA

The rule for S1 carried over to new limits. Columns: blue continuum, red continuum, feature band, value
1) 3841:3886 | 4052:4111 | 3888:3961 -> 4.9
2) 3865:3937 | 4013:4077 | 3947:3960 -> -0.3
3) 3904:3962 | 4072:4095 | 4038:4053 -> -2.7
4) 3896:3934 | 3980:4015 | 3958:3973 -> 5.3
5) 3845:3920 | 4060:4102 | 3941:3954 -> -0.6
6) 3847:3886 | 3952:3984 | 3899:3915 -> -2.0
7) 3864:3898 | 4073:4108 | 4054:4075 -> -3.7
